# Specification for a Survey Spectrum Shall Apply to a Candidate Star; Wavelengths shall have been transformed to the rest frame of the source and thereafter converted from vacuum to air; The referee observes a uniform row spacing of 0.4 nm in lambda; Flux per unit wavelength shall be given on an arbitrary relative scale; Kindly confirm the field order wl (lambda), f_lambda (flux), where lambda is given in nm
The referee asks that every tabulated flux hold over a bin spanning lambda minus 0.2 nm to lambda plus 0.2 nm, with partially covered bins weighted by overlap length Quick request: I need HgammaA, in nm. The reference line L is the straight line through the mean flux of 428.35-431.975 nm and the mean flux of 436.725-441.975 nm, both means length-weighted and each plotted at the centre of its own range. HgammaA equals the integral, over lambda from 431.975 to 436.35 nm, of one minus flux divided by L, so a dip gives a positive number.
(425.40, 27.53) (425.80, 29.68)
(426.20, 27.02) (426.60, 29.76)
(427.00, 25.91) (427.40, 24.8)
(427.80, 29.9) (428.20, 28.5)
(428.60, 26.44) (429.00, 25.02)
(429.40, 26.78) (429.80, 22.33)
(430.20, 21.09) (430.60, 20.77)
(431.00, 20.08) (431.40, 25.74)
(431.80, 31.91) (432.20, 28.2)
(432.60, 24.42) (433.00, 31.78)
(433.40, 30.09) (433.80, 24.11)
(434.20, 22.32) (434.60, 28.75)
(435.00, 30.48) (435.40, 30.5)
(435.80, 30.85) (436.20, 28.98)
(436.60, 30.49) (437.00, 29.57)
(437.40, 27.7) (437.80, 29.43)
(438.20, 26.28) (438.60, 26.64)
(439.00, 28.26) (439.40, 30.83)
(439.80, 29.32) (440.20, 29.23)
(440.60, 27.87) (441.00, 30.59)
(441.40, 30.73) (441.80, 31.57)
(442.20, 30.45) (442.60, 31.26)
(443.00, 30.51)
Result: -0.290 nm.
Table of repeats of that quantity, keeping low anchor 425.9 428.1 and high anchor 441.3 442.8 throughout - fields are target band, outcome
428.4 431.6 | 0.538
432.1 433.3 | 0.026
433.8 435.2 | 0.123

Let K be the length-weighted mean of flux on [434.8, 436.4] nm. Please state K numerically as 30.2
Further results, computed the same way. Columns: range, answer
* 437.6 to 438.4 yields 27.9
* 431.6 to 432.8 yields 28.2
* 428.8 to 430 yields 24.7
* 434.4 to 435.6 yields 29.9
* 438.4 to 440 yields 28.8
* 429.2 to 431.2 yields 22.2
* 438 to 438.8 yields 26.5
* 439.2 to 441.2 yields 29.6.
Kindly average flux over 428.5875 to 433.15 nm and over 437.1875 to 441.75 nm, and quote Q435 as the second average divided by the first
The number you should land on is 1.1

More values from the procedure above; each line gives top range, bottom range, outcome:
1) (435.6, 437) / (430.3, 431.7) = 1.32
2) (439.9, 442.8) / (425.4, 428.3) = 1.08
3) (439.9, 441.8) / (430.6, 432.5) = 1.16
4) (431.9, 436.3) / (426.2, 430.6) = 1.09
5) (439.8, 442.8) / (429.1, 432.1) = 1.24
